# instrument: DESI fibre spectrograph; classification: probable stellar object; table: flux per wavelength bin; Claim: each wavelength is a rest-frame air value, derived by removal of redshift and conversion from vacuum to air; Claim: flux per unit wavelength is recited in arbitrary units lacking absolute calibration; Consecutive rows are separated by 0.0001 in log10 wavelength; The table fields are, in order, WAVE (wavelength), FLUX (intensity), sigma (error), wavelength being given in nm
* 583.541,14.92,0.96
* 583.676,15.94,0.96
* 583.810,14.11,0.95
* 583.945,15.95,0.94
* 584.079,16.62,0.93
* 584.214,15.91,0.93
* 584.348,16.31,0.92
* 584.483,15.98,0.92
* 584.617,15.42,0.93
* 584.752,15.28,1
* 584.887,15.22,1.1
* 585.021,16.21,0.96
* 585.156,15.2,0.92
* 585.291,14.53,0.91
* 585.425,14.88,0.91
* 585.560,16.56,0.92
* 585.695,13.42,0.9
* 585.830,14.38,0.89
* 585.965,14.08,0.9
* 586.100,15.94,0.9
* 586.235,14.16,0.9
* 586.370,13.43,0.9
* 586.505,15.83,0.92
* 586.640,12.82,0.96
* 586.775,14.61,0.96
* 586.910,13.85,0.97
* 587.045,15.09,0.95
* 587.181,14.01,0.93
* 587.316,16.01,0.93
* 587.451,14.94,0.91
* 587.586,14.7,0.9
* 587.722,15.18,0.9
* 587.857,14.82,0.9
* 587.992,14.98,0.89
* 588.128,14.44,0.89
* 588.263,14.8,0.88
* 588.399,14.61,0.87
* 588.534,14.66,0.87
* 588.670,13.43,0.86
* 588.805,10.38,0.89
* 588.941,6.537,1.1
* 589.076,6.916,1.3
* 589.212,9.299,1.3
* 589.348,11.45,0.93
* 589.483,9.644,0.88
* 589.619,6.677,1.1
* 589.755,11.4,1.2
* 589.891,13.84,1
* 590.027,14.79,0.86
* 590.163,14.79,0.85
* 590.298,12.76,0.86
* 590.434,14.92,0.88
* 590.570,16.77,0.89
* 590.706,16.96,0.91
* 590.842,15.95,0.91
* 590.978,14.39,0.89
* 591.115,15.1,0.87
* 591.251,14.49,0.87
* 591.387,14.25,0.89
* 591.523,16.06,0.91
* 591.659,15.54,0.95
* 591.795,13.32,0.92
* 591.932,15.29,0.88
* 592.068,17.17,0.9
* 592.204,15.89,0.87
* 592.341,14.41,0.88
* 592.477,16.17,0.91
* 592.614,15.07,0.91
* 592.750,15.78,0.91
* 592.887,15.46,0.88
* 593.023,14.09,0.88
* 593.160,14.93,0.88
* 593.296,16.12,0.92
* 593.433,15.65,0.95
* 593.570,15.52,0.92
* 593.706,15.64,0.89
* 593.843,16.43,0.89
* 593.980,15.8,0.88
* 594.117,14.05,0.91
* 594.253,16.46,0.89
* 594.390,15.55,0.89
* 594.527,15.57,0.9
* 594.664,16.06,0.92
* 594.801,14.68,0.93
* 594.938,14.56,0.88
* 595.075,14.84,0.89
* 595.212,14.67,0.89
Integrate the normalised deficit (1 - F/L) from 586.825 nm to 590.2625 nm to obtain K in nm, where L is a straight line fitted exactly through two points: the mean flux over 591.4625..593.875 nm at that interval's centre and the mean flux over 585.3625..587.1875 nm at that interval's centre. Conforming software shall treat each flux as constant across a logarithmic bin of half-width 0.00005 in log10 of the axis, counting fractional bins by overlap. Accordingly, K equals 0.46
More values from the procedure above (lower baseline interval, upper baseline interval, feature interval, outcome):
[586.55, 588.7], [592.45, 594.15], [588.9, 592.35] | 0.37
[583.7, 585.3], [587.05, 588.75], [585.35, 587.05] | 0.07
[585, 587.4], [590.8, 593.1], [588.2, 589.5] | 0.32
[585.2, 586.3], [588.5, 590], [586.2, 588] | -0.22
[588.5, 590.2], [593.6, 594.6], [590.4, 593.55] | -0.45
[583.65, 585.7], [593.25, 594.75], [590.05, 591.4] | 0.05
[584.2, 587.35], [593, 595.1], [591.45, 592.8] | -0.01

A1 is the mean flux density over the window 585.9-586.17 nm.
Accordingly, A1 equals 15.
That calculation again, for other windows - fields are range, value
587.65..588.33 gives 14.8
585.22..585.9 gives 14.8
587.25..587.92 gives 15.1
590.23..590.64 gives 14.9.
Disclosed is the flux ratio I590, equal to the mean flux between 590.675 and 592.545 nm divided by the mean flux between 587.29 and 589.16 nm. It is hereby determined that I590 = 1.16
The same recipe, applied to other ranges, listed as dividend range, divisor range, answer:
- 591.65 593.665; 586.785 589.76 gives 1.21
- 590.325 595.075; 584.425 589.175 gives 1.09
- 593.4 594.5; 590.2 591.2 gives 1.03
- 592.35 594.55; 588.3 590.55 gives 1.31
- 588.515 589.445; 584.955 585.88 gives 0.67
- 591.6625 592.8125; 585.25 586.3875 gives 1.05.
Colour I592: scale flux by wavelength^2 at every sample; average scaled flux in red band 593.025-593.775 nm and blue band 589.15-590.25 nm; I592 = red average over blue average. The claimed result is 1.36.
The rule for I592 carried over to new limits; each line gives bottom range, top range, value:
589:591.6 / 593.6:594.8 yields 1.20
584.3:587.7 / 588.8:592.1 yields 0.90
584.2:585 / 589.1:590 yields 0.67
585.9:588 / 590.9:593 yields 1.06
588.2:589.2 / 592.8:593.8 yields 1.36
